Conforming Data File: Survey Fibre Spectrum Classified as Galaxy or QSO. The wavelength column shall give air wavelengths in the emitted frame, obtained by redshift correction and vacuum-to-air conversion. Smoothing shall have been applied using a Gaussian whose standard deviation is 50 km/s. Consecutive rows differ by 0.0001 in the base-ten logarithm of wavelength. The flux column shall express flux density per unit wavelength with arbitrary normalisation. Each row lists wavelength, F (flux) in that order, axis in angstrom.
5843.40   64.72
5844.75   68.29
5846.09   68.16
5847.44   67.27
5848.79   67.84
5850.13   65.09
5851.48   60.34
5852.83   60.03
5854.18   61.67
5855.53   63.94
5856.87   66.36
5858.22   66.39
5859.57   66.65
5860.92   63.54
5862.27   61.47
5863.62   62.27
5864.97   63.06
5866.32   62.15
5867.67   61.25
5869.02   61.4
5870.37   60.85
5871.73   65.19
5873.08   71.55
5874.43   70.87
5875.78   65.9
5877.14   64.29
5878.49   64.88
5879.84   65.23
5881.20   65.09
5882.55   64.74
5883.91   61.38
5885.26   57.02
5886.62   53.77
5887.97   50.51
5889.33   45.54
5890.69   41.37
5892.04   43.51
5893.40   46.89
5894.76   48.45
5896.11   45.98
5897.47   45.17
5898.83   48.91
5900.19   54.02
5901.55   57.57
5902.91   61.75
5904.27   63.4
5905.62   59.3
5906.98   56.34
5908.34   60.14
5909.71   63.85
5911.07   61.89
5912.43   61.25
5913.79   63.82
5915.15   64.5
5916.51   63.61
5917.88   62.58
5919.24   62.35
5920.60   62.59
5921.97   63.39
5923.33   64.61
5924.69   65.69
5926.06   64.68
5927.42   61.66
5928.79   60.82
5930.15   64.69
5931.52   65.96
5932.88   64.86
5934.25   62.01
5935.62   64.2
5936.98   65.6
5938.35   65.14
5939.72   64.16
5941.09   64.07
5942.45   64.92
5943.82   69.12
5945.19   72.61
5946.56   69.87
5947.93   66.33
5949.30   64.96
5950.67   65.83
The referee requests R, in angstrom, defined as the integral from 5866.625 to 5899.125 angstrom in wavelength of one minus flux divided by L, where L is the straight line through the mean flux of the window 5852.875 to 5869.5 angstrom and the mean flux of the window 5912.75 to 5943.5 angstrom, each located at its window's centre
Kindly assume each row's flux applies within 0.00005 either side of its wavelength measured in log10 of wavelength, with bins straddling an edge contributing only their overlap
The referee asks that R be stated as 3.2 angstrom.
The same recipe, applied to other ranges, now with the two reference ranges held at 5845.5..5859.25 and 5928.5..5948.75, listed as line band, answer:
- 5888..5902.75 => 3.8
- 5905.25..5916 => 0.6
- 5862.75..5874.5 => 0.2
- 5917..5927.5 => 0.3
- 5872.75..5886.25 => 0.1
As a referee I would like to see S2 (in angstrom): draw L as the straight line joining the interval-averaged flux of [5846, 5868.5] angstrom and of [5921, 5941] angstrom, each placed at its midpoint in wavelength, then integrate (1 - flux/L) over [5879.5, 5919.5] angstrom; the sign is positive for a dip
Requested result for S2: 4.6 angstrom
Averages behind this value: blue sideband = 63.8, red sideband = 64.1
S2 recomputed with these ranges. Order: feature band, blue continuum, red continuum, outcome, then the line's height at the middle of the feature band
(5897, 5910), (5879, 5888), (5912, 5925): 1.1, 62.2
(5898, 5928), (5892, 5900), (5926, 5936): -3.4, 55.1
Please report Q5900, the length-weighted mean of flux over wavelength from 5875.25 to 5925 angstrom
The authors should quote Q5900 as 58.1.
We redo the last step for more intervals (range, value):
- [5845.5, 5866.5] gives 64.2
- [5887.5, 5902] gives 47.8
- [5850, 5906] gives 59.2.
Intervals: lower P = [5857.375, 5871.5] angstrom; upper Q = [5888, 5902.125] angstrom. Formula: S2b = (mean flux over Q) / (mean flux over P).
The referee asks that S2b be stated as 0.8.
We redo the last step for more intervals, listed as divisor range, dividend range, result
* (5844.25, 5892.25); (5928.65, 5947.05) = 1.06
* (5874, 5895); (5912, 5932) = 1.12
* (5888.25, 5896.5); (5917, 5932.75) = 1.40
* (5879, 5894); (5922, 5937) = 1.18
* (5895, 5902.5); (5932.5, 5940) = 1.27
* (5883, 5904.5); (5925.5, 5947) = 1.27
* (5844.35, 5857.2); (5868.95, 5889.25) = 0.96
